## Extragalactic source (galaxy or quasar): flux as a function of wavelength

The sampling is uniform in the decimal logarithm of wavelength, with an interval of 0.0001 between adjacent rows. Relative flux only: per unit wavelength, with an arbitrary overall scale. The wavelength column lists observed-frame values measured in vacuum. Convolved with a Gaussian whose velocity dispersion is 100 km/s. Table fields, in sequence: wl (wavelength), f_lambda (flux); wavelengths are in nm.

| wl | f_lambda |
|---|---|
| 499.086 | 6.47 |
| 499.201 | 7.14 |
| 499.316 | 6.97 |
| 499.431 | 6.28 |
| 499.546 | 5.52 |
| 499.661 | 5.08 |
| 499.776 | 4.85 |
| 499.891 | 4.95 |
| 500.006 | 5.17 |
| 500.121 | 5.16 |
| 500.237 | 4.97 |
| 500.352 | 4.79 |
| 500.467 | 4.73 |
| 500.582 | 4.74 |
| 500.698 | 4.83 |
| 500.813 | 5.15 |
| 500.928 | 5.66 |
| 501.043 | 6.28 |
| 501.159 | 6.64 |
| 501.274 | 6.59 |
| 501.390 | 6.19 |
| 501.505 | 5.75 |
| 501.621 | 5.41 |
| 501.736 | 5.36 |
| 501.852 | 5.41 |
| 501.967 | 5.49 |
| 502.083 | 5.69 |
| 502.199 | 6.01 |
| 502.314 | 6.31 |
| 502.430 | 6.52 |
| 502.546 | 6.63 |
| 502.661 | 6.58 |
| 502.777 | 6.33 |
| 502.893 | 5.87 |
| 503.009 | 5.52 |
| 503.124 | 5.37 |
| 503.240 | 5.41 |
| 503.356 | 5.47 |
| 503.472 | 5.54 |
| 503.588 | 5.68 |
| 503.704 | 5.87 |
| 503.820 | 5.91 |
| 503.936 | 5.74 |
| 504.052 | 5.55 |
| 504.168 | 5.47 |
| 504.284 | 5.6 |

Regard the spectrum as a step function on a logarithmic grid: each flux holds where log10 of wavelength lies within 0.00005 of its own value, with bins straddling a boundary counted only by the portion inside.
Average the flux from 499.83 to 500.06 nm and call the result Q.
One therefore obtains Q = 5.06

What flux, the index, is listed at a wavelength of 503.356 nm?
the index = 5.47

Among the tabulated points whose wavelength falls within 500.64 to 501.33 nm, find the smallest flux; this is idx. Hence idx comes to 4.83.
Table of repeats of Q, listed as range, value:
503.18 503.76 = 5.59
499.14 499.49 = 6.79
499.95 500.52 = 4.96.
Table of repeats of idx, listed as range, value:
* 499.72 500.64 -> 4.73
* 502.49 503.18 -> 5.37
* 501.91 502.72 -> 5.49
